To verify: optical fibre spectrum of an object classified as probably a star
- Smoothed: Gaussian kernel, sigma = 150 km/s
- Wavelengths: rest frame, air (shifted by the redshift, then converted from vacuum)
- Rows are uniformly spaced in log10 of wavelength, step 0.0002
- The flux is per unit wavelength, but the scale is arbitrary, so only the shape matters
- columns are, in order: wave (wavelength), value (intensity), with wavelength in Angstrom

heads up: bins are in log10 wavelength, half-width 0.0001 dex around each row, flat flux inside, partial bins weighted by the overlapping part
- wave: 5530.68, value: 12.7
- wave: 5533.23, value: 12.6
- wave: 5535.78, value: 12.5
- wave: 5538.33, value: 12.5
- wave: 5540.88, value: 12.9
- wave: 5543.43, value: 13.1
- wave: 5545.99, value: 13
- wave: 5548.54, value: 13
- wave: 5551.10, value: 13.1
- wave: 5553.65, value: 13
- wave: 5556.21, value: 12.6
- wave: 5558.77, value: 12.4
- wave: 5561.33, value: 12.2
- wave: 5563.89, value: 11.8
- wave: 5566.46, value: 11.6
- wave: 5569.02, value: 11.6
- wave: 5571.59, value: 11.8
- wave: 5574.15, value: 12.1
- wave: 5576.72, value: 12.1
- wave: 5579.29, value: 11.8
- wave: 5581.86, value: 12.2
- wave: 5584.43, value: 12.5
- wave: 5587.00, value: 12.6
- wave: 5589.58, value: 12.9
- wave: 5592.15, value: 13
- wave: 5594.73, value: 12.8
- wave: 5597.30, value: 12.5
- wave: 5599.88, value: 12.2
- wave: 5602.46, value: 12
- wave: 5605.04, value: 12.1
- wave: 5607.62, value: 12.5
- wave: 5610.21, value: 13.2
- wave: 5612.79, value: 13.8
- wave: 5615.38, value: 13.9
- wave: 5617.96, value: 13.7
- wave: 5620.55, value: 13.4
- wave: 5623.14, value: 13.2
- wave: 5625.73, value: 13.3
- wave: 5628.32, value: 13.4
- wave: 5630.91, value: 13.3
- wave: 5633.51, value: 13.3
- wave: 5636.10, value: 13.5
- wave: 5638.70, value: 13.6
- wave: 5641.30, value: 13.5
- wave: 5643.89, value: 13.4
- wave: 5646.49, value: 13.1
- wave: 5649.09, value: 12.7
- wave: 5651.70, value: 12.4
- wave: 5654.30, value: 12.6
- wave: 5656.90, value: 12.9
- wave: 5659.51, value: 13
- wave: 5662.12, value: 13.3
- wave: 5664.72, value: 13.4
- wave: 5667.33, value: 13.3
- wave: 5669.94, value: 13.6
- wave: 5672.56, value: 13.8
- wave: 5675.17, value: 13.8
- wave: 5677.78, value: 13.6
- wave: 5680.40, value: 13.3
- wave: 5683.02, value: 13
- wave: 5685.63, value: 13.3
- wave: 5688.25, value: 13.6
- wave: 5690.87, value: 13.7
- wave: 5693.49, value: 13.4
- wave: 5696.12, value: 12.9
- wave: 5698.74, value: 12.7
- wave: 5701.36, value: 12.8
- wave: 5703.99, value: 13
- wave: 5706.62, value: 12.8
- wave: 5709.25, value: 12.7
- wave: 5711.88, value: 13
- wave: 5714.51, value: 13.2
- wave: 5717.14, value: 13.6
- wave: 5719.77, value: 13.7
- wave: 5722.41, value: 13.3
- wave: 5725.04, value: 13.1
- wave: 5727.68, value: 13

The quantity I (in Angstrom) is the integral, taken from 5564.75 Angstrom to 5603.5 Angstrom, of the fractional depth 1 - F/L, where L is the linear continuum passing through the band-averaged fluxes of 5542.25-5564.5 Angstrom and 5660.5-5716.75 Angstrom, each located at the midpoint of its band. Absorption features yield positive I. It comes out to 1.8 Angstrom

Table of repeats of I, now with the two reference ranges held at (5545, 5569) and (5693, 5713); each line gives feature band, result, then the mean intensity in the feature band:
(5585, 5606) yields 0.1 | 12.5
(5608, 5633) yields -1.5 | 13.4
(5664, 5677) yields -0.8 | 13.6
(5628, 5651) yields -1.0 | 13.3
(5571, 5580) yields 0.4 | 12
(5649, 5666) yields -0.2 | 12.9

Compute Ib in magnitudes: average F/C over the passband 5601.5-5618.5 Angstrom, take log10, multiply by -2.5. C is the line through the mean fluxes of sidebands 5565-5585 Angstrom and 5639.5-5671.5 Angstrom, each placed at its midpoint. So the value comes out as -0.048 mag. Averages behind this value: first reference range 11.9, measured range 13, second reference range 13.1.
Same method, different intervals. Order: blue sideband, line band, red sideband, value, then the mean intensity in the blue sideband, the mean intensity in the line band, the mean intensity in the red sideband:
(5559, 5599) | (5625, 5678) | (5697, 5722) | -0.05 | 12.2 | 13.3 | 13.1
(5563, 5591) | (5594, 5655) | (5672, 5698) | -0.03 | 12.1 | 13.1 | 13.4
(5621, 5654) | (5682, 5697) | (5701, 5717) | -0.02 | 13.2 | 13.3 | 13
